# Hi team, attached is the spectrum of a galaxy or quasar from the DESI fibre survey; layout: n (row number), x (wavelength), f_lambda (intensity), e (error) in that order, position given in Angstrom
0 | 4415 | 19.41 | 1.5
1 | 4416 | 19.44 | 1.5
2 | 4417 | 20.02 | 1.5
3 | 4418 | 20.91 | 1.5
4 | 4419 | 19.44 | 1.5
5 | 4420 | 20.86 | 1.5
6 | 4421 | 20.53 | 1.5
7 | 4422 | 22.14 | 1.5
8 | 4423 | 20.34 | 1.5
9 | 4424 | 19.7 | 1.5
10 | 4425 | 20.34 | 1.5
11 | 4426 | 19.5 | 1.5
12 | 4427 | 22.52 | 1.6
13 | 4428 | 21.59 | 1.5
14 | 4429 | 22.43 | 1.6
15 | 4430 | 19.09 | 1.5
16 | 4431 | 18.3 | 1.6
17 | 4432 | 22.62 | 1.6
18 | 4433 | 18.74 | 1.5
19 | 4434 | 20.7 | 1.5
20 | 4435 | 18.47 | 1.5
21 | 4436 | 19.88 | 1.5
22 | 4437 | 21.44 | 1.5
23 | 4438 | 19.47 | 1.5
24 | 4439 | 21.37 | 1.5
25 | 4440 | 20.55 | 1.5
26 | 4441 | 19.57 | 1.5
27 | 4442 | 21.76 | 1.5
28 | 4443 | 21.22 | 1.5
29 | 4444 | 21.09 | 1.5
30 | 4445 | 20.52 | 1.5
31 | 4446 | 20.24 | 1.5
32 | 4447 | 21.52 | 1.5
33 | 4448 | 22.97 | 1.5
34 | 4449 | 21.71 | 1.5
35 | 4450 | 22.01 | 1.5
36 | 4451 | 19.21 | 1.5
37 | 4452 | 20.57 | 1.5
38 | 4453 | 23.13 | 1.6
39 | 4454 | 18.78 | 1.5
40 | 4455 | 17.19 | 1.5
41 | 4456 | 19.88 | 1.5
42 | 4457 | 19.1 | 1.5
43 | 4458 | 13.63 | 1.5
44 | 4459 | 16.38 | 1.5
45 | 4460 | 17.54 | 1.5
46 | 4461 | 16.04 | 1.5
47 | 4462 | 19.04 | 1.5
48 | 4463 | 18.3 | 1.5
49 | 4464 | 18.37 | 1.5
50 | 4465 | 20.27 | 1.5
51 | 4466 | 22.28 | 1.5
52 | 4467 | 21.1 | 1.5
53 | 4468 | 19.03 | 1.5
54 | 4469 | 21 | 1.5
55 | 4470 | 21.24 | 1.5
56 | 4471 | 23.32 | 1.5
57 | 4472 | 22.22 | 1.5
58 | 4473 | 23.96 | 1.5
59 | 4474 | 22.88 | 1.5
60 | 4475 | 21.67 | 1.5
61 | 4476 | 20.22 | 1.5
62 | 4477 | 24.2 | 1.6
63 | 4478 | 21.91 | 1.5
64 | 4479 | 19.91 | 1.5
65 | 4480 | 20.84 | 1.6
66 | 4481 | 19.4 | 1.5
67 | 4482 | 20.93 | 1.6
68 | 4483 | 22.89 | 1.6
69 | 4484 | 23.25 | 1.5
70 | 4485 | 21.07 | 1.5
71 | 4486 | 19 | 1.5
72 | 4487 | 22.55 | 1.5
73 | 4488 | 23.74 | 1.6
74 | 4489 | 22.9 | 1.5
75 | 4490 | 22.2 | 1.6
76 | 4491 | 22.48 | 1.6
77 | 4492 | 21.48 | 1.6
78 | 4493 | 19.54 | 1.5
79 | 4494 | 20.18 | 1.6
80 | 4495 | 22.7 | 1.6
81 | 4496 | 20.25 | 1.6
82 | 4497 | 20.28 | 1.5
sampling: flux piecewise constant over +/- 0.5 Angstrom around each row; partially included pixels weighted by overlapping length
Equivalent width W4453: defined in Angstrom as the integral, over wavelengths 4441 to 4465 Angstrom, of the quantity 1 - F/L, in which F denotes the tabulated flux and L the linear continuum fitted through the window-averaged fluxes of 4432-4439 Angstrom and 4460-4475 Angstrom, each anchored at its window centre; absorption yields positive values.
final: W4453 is 0.9 Angstrom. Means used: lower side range 20.1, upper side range 20.6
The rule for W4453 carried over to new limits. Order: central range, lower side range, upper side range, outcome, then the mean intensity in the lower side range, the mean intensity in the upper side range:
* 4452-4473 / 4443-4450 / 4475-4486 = 1.8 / 21.4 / 21.4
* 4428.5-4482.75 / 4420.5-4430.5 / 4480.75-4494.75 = 2.1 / 20.8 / 21.6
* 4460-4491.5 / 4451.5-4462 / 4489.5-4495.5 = -1.9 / 18.3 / 21.4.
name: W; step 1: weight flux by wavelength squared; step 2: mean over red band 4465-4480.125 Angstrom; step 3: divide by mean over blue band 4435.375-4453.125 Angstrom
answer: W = 1.05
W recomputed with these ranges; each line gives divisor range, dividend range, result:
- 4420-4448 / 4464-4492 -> 1.07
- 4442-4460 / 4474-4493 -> 1.10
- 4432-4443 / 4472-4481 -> 1.09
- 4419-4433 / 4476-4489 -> 1.07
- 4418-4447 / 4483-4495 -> 1.09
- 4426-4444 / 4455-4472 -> 0.95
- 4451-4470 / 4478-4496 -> 1.14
